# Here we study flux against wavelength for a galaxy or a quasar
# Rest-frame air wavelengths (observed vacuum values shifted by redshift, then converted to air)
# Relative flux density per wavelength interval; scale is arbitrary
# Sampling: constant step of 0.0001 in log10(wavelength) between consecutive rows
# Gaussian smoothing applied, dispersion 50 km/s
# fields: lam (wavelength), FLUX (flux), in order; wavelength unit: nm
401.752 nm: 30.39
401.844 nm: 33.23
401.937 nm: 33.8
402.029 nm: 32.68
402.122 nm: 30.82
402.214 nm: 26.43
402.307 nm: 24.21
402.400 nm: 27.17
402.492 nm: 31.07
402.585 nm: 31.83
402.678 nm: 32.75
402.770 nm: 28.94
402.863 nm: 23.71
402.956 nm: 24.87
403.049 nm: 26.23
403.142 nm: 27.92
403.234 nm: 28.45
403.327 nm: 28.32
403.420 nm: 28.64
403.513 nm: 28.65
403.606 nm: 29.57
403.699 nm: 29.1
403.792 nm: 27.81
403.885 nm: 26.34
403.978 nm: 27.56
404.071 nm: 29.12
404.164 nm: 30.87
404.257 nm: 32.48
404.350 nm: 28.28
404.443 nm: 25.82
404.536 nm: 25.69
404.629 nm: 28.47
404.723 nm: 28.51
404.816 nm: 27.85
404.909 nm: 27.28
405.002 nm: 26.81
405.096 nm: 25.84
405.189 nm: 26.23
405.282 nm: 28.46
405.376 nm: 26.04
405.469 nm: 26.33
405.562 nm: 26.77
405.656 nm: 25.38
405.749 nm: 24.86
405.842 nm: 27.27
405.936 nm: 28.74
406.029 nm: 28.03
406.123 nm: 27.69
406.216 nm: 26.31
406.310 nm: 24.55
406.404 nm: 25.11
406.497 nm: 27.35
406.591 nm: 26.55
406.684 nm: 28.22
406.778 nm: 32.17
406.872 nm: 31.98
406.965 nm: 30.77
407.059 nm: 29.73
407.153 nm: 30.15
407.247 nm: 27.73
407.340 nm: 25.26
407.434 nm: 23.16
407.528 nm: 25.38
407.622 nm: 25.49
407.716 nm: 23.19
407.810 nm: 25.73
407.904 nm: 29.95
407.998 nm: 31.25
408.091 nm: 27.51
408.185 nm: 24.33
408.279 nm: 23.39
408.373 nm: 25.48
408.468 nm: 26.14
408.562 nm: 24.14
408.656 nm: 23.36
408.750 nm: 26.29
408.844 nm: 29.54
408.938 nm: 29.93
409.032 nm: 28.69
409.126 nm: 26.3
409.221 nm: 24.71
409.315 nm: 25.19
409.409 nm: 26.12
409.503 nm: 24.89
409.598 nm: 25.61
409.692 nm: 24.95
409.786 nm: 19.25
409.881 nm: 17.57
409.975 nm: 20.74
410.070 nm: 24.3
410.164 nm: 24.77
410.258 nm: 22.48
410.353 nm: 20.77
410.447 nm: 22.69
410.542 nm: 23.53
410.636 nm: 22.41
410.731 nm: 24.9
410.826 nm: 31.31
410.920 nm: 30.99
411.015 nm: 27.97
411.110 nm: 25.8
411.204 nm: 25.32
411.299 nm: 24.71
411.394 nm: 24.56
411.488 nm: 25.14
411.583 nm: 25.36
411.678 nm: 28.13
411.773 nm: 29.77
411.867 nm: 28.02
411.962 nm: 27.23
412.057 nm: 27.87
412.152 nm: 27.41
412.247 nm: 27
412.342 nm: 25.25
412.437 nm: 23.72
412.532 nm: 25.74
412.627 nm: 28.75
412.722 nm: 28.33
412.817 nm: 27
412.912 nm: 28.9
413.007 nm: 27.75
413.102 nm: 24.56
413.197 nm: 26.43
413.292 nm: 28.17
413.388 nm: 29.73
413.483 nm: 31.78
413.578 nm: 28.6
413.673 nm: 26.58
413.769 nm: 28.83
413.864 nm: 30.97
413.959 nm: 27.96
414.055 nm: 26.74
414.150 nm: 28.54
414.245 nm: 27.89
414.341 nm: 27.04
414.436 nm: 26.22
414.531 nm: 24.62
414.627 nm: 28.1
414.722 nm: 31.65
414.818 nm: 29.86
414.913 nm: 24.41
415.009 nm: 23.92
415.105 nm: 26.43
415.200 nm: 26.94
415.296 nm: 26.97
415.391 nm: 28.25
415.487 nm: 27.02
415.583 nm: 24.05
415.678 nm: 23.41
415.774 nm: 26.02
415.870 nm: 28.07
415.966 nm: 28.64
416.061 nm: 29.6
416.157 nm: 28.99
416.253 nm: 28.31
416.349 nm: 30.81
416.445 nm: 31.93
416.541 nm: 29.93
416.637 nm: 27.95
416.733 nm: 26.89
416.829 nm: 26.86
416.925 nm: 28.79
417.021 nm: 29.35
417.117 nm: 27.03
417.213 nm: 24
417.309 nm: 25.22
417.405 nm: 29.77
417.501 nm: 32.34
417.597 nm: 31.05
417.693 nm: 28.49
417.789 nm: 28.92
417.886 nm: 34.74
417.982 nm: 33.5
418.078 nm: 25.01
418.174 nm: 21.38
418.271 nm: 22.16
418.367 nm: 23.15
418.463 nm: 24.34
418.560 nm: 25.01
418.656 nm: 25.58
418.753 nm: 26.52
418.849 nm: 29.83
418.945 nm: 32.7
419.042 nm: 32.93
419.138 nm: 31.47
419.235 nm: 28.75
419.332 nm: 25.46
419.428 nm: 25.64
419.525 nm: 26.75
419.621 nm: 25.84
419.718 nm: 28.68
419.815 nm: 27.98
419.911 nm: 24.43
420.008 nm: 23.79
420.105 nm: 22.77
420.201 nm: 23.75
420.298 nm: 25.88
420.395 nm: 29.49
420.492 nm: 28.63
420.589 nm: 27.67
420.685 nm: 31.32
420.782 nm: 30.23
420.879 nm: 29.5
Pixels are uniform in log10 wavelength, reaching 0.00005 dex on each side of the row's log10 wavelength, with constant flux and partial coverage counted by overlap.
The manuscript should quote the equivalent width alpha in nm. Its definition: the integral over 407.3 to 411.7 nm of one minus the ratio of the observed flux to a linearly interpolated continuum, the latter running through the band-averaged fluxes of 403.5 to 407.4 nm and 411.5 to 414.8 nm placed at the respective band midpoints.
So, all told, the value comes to 0.39 nm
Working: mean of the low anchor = 27.8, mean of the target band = 25.3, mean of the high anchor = 27.7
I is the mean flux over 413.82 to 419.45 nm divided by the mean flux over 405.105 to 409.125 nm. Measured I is 1.03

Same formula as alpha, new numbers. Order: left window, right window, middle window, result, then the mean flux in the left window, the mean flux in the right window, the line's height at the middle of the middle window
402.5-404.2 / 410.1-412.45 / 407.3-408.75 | 0.07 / 28.4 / 25.9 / 26.9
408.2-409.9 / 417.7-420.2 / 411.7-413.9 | -0.16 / 25.2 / 27.1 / 25.9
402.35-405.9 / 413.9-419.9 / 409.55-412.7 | 0.28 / 27.8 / 27.7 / 27.7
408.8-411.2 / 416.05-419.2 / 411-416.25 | -0.13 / 25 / 28.3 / 26.6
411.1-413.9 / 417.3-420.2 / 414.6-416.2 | 0.01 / 27.3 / 27.4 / 27.3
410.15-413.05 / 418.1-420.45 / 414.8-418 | -0.21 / 26.3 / 26.4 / 26.4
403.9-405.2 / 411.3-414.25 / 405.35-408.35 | 0.08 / 27.9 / 27.5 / 27.8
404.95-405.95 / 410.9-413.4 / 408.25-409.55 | 0.03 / 26.5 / 26.9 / 26.7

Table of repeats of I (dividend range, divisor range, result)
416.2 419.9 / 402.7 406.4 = 1.02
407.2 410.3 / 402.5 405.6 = 0.90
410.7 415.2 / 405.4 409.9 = 1.03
